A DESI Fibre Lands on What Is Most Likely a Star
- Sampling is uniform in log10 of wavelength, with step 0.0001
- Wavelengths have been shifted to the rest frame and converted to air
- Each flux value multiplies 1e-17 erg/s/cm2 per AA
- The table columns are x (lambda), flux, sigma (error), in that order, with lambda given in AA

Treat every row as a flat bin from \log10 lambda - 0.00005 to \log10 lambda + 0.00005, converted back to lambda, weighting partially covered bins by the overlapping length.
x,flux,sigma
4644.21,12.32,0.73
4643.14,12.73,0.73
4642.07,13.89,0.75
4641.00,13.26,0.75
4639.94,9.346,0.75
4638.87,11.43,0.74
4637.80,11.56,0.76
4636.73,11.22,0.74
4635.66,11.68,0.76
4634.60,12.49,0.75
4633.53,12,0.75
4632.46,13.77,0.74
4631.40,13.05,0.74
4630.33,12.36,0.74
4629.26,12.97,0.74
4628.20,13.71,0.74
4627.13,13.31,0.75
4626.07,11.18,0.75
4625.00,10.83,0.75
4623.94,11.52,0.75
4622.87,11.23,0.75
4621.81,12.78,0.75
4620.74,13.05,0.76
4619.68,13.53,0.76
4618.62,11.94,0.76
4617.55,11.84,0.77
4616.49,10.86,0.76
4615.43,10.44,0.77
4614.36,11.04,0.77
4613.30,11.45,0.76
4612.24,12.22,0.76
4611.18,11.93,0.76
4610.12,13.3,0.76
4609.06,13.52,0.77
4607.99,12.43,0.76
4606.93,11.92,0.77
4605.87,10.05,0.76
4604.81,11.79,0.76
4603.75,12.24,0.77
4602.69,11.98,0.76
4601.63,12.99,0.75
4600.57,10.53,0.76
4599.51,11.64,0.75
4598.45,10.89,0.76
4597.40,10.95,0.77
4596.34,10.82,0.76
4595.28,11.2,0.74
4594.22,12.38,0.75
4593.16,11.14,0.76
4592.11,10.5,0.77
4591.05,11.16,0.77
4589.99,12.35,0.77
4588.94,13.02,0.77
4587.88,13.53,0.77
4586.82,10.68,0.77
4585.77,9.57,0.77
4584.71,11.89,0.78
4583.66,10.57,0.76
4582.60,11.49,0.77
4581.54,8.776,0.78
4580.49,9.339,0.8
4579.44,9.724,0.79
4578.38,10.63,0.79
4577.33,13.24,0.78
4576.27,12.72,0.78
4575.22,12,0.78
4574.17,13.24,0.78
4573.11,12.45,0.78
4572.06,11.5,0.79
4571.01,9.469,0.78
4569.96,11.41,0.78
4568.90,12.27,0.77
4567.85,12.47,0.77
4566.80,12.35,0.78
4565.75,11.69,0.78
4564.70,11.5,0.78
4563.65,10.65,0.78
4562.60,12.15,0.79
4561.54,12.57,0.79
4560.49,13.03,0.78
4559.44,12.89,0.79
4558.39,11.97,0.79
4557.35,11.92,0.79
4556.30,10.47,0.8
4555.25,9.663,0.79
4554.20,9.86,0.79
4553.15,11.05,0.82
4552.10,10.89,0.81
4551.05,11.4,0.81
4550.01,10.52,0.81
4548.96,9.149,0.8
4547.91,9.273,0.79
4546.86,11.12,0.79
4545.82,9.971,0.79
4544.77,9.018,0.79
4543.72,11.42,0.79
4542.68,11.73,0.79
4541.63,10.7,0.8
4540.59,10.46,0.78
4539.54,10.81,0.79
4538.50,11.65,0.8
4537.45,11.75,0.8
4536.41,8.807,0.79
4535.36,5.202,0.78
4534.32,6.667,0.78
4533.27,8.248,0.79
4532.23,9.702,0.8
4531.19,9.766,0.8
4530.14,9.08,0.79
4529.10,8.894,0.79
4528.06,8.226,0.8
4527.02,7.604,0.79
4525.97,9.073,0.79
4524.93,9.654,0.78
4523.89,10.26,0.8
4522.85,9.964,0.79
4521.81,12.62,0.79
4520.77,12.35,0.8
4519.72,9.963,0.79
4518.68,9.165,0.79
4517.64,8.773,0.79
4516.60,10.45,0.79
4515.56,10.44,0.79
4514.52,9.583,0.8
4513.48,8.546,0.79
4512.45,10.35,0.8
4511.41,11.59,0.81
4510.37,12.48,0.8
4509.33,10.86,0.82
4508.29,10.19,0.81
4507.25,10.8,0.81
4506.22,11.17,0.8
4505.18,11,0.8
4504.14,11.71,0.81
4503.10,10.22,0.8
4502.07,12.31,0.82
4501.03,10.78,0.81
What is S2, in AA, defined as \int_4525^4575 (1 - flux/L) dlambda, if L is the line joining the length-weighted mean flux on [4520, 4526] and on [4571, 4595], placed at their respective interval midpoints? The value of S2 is 2.3 AA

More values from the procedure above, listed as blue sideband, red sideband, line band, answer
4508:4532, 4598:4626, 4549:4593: -1.58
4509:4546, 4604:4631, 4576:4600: 0.27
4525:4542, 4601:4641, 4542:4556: -1.05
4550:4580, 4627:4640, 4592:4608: 0.65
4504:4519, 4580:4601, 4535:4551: 0.80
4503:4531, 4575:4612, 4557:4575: -1.54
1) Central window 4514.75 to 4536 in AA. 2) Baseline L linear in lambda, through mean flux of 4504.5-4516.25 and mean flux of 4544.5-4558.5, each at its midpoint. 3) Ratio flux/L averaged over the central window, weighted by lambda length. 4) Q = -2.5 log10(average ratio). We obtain 0.14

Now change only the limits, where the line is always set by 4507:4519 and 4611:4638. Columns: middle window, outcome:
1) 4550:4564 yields -0.040 mag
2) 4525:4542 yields 0.159 mag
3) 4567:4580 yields -0.048 mag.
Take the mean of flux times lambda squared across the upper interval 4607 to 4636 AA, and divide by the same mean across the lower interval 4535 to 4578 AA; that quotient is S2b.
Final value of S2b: 1.13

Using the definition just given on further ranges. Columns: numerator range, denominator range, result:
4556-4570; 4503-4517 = 1.15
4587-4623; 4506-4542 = 1.24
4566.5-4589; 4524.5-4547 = 1.22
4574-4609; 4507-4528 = 1.16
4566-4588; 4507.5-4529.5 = 1.16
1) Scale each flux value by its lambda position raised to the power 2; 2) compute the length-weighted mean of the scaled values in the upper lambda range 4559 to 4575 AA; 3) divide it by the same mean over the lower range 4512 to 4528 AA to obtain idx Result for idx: 1.2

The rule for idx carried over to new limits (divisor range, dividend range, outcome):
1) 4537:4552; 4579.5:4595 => 1.07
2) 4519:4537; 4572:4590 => 1.28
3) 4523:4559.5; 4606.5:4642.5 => 1.27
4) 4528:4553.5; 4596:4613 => 1.24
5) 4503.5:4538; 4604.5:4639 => 1.28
